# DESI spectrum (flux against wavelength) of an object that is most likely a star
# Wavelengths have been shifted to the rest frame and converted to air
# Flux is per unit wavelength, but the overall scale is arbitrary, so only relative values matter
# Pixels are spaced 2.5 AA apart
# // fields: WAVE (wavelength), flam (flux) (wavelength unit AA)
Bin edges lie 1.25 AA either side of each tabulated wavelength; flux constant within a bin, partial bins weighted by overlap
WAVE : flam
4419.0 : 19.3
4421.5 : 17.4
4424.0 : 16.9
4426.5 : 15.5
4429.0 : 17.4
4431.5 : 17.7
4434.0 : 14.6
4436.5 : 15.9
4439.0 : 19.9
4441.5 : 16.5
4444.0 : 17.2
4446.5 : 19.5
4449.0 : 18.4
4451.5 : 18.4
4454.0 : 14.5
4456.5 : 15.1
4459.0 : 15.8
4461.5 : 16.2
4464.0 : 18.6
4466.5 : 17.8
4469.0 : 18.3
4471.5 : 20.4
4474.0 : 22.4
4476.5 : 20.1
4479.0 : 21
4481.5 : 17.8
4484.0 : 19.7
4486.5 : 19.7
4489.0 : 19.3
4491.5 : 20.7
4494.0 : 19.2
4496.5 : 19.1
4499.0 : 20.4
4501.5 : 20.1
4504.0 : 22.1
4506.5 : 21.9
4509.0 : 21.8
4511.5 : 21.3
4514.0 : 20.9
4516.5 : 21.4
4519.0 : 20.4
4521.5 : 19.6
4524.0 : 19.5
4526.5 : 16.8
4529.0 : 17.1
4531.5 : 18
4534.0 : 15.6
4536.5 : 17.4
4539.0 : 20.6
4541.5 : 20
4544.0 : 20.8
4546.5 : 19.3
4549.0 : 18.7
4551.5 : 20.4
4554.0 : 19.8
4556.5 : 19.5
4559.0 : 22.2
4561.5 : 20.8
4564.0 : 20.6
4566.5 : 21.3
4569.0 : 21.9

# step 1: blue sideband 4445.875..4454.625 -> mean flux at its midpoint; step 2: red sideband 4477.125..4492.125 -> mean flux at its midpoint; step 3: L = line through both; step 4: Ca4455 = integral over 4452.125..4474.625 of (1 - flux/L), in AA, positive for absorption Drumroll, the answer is 1.2 AA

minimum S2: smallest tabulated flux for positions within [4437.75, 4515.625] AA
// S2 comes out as 14.5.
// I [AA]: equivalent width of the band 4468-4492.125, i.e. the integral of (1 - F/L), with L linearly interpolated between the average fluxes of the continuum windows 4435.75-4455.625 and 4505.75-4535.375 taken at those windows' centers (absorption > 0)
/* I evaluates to -2.0 AA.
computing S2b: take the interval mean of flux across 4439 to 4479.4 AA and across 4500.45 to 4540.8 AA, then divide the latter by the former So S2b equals 1.1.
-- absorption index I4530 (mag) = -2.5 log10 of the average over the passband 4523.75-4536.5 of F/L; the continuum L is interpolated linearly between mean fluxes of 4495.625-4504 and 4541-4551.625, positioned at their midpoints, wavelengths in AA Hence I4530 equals 0.16 mag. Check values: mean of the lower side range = 20.2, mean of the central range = 17.2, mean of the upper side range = 19.8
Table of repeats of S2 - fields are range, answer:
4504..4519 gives 20.4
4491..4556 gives 15.6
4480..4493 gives 17.8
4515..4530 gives 16.8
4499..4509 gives 20.1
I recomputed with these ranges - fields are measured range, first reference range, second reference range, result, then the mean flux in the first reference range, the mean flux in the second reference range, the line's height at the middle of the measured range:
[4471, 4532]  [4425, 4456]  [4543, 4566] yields -4.2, 17.1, 20.3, 18.8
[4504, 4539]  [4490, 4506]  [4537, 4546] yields 1.2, 20.3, 20.1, 20.2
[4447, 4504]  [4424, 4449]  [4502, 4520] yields 1.6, 17.2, 21.4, 19.4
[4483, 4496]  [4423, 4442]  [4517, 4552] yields -1.2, 16.8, 18.9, 18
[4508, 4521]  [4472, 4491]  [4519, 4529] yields -1.4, 20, 18.7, 19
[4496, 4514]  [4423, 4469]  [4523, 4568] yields -2.6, 17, 19.4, 18.4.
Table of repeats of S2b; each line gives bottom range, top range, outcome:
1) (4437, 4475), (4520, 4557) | 1.06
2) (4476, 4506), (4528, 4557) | 0.95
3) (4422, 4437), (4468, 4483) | 1.22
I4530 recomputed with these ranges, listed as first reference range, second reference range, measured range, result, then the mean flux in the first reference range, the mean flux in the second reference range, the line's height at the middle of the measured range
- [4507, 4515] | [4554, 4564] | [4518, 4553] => 0.12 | 21.4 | 20.7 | 21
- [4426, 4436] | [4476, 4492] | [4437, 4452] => -0.06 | 16.3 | 19.7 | 17.2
